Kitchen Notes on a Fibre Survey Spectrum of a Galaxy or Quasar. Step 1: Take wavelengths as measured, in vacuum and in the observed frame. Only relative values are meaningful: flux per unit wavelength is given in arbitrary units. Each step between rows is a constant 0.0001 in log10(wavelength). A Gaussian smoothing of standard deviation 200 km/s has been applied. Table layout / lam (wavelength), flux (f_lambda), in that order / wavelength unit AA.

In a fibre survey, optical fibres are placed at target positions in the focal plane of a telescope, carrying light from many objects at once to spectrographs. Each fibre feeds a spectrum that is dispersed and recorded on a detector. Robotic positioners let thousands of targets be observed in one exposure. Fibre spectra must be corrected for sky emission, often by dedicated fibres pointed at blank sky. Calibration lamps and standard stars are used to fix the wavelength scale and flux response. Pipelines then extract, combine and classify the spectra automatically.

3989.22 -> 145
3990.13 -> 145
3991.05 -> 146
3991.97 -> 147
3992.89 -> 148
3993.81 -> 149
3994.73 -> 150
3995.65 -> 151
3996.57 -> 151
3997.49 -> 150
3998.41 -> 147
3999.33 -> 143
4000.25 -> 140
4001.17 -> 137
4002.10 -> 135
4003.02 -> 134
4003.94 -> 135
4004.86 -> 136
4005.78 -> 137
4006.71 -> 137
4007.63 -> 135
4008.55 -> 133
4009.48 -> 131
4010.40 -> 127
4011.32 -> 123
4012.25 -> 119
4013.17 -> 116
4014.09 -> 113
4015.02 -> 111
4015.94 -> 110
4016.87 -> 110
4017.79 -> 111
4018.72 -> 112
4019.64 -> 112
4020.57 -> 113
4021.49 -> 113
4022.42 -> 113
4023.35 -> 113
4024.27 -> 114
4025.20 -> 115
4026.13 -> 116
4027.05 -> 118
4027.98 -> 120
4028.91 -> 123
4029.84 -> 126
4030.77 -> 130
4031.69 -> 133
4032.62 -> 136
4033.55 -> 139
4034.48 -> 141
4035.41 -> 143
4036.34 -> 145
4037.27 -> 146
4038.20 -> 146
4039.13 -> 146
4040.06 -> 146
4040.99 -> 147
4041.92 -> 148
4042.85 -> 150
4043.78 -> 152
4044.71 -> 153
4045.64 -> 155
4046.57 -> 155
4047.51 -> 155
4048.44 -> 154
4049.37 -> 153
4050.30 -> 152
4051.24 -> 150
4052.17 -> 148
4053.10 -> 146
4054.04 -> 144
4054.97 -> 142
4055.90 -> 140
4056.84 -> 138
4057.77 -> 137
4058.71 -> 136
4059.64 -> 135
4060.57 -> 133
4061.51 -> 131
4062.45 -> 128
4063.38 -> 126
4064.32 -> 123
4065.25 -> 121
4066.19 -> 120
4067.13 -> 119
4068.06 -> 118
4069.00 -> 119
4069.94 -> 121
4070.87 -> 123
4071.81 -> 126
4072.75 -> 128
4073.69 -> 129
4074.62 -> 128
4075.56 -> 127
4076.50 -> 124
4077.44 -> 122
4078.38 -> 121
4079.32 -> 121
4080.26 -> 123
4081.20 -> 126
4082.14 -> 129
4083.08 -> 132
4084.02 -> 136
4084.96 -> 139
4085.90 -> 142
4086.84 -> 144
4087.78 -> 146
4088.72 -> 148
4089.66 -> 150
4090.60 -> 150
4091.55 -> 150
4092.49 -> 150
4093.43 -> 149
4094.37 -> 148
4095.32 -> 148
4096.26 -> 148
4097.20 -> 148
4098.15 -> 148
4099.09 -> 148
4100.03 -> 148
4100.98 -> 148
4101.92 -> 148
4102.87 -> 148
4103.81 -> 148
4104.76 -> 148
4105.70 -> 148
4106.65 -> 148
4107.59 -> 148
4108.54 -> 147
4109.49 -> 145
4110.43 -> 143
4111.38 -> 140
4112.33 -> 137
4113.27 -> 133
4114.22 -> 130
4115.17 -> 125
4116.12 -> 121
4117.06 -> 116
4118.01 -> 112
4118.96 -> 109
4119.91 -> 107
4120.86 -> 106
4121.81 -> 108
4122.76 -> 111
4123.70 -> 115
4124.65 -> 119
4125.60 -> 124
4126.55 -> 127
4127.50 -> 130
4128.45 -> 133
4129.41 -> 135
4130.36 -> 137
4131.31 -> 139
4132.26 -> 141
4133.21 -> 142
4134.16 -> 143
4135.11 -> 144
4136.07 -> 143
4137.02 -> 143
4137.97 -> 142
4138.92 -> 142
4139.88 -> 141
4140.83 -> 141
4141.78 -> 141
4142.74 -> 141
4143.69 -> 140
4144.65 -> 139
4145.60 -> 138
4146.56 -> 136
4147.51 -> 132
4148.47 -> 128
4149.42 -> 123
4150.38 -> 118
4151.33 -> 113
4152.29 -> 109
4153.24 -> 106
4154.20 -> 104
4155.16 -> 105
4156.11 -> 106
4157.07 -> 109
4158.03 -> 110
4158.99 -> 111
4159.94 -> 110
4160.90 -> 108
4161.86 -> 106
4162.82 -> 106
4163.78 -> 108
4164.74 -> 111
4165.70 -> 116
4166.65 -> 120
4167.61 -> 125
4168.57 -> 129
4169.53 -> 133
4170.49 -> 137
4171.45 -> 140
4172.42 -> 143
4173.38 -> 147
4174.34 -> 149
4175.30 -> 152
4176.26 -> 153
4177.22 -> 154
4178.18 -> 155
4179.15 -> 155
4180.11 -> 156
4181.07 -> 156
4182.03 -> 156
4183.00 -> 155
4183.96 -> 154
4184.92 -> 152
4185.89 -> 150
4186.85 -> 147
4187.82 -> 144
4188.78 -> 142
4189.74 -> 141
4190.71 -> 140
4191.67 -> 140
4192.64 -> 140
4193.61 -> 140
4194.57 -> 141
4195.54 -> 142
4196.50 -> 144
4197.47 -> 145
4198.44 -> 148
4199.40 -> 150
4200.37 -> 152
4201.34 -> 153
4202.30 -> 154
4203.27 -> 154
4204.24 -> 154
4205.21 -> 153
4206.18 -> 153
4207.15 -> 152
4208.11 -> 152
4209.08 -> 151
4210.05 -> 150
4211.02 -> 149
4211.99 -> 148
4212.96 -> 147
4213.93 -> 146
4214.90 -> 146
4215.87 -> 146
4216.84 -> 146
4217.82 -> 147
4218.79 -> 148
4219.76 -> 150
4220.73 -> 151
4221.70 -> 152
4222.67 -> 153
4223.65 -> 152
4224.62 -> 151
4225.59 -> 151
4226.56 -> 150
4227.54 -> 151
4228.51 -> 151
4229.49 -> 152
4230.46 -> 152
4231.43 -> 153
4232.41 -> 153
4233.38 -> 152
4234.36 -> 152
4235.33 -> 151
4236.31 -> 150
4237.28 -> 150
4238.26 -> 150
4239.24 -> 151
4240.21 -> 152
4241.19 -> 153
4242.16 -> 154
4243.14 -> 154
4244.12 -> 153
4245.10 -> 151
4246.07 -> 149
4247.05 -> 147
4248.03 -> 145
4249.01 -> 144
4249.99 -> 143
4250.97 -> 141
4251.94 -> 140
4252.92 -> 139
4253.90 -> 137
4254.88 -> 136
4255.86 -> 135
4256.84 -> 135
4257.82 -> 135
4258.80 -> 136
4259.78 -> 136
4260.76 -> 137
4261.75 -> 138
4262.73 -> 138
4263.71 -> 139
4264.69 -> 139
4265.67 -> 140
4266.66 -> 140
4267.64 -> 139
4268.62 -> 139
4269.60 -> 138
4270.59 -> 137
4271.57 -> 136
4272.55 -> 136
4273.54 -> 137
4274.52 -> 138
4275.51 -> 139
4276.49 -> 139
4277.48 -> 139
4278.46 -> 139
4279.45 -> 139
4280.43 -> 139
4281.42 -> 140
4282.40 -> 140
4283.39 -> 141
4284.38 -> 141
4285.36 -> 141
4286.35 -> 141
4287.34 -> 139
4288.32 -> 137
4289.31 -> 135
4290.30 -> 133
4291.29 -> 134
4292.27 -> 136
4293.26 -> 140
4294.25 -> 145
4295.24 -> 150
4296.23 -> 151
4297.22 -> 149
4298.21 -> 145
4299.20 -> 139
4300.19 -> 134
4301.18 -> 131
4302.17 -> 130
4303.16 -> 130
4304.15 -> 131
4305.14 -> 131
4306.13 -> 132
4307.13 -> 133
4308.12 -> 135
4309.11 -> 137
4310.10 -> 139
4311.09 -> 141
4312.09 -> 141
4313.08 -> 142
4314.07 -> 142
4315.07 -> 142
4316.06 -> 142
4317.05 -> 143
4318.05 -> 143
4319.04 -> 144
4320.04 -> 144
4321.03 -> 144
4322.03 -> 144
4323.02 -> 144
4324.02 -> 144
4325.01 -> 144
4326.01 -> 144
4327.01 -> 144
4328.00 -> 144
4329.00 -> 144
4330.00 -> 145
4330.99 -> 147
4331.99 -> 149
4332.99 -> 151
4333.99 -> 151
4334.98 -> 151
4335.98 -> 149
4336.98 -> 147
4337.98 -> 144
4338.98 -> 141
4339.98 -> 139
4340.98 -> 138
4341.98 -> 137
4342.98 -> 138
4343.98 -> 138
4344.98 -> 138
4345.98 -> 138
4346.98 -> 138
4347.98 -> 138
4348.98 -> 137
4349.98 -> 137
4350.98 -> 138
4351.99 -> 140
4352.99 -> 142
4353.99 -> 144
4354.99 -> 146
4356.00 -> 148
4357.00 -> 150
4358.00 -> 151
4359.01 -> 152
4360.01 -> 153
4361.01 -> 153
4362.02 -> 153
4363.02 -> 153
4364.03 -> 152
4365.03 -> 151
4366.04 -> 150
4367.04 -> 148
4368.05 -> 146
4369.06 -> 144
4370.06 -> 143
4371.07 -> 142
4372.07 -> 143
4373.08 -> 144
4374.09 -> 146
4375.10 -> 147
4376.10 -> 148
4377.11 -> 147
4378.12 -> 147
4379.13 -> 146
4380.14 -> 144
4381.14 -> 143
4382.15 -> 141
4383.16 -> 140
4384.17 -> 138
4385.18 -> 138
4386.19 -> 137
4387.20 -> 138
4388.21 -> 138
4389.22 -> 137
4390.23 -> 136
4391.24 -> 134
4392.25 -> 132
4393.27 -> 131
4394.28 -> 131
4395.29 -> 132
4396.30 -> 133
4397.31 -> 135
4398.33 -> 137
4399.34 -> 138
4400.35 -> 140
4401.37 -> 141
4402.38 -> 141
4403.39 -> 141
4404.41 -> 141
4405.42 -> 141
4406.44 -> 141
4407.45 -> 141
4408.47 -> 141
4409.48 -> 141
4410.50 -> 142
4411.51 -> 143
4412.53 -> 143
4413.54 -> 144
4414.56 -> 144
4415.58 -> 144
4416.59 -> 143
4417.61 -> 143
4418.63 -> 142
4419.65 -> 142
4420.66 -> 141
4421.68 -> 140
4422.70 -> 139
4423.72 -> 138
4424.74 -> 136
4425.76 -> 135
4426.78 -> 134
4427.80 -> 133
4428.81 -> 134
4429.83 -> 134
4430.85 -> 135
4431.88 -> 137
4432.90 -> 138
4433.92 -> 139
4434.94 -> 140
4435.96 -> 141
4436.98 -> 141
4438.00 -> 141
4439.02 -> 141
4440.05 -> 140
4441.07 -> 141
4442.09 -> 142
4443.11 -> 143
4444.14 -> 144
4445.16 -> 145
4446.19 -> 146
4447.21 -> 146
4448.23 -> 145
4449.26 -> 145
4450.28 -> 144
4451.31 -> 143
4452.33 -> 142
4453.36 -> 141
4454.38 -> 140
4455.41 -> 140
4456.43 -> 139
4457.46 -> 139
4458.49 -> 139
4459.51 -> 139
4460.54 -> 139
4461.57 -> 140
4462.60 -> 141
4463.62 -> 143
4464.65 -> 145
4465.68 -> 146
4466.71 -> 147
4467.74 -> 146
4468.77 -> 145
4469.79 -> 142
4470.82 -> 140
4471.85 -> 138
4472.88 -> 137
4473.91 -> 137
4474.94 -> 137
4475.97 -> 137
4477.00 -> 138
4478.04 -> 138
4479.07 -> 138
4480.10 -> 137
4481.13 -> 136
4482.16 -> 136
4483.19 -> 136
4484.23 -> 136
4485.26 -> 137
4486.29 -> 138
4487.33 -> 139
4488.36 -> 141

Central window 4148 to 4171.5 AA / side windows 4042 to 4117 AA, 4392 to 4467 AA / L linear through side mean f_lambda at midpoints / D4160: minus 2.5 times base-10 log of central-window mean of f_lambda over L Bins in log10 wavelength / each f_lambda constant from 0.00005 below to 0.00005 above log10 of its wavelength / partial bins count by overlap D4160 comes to 0.20 mag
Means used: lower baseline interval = 139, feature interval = 115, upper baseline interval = 140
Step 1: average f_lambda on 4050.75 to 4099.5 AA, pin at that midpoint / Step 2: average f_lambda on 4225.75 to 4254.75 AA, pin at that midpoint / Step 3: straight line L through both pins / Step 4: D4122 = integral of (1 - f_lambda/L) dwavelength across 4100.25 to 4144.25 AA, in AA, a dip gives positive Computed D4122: 1.5 AA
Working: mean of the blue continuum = 135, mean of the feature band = 134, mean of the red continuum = 149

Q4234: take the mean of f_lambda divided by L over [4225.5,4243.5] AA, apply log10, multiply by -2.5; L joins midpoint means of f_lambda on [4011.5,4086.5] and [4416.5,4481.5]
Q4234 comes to -0.124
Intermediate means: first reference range 131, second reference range 140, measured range 152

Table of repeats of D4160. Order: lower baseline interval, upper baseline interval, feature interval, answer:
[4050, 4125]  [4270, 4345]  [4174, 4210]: -0.09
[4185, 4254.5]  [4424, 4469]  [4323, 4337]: -0.01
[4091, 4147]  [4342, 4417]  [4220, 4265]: -0.05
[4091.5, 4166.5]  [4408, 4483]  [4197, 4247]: -0.13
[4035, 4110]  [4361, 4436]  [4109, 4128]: 0.14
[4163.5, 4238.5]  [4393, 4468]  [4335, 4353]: 0.02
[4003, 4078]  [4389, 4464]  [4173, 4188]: -0.14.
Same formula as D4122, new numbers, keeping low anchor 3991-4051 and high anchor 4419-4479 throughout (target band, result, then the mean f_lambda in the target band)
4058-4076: 1.2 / 126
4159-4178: 1.1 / 129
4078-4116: -1.7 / 142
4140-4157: 1.4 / 125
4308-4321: -0.3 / 141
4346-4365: -0.9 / 146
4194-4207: -1.2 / 149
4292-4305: -0.1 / 139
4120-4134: 1.0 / 126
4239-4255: -1.0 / 147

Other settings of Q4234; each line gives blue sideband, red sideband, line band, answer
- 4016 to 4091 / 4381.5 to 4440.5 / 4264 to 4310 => -0.01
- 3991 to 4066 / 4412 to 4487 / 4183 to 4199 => -0.06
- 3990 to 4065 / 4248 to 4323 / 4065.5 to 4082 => 0.10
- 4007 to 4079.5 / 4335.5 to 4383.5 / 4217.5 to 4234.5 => -0.09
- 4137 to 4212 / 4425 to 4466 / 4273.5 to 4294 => 0.00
